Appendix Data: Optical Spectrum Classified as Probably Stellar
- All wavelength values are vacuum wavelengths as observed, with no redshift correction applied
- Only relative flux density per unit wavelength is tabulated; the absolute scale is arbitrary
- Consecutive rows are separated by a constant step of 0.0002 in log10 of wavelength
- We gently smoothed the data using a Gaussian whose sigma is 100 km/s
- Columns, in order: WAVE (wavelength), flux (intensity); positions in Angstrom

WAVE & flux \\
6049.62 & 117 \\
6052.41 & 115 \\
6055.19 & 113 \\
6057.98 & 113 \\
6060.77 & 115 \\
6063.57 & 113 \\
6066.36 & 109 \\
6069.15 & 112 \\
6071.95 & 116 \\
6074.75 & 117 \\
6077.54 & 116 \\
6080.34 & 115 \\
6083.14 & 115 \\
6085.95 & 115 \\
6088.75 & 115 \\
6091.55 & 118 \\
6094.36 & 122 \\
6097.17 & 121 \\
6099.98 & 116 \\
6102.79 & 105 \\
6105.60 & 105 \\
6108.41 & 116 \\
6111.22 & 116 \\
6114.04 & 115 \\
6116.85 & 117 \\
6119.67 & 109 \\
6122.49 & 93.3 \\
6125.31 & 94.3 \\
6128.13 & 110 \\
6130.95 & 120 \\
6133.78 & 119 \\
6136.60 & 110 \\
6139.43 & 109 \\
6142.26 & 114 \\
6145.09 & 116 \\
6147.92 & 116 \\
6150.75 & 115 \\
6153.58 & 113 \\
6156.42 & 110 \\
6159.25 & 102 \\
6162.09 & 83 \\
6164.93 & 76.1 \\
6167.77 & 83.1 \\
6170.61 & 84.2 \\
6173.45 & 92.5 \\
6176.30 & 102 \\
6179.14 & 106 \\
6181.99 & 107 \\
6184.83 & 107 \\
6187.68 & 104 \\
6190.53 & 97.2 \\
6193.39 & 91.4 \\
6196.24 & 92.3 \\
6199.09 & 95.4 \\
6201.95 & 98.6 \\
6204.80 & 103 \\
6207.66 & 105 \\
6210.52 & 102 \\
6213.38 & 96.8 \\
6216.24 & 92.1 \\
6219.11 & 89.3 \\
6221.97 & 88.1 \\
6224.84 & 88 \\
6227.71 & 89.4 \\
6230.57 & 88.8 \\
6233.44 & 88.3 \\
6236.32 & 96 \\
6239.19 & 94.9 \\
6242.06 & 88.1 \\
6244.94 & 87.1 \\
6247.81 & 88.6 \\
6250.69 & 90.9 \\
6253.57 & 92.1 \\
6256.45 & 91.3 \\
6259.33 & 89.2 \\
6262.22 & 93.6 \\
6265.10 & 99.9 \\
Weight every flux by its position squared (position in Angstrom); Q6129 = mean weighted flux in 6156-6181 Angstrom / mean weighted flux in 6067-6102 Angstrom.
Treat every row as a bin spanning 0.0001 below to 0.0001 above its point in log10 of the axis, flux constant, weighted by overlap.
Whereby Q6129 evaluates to 0.82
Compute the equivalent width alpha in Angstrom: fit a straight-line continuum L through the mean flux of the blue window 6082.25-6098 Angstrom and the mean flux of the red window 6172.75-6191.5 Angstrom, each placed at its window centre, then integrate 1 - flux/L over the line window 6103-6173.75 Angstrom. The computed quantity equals 2.7 Angstrom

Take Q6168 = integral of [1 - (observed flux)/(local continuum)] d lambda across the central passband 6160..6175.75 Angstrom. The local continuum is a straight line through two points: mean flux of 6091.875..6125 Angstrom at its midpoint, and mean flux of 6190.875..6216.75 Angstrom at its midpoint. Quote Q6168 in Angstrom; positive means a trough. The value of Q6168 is 2.7 Angstrom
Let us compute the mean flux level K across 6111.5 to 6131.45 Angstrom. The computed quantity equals 108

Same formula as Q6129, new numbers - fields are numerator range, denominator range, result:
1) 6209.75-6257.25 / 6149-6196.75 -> 0.95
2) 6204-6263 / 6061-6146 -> 0.85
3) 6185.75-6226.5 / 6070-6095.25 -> 0.86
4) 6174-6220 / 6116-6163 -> 0.93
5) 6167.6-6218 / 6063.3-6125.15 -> 0.90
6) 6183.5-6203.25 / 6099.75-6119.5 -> 0.89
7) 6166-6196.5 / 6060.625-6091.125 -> 0.88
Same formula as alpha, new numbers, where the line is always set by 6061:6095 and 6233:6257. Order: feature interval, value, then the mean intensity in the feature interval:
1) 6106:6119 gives -0.55 Angstrom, 115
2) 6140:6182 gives 0.76 Angstrom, 101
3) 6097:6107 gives 0.09 Angstrom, 111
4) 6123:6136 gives -0.24 Angstrom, 110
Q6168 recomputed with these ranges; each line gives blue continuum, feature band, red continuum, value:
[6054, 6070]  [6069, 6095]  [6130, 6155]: -0.7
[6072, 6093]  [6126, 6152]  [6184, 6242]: -1.7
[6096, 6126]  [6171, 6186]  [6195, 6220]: -0.1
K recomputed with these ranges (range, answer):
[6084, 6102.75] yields 117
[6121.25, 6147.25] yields 110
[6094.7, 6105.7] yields 114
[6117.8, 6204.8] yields 102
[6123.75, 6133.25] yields 109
